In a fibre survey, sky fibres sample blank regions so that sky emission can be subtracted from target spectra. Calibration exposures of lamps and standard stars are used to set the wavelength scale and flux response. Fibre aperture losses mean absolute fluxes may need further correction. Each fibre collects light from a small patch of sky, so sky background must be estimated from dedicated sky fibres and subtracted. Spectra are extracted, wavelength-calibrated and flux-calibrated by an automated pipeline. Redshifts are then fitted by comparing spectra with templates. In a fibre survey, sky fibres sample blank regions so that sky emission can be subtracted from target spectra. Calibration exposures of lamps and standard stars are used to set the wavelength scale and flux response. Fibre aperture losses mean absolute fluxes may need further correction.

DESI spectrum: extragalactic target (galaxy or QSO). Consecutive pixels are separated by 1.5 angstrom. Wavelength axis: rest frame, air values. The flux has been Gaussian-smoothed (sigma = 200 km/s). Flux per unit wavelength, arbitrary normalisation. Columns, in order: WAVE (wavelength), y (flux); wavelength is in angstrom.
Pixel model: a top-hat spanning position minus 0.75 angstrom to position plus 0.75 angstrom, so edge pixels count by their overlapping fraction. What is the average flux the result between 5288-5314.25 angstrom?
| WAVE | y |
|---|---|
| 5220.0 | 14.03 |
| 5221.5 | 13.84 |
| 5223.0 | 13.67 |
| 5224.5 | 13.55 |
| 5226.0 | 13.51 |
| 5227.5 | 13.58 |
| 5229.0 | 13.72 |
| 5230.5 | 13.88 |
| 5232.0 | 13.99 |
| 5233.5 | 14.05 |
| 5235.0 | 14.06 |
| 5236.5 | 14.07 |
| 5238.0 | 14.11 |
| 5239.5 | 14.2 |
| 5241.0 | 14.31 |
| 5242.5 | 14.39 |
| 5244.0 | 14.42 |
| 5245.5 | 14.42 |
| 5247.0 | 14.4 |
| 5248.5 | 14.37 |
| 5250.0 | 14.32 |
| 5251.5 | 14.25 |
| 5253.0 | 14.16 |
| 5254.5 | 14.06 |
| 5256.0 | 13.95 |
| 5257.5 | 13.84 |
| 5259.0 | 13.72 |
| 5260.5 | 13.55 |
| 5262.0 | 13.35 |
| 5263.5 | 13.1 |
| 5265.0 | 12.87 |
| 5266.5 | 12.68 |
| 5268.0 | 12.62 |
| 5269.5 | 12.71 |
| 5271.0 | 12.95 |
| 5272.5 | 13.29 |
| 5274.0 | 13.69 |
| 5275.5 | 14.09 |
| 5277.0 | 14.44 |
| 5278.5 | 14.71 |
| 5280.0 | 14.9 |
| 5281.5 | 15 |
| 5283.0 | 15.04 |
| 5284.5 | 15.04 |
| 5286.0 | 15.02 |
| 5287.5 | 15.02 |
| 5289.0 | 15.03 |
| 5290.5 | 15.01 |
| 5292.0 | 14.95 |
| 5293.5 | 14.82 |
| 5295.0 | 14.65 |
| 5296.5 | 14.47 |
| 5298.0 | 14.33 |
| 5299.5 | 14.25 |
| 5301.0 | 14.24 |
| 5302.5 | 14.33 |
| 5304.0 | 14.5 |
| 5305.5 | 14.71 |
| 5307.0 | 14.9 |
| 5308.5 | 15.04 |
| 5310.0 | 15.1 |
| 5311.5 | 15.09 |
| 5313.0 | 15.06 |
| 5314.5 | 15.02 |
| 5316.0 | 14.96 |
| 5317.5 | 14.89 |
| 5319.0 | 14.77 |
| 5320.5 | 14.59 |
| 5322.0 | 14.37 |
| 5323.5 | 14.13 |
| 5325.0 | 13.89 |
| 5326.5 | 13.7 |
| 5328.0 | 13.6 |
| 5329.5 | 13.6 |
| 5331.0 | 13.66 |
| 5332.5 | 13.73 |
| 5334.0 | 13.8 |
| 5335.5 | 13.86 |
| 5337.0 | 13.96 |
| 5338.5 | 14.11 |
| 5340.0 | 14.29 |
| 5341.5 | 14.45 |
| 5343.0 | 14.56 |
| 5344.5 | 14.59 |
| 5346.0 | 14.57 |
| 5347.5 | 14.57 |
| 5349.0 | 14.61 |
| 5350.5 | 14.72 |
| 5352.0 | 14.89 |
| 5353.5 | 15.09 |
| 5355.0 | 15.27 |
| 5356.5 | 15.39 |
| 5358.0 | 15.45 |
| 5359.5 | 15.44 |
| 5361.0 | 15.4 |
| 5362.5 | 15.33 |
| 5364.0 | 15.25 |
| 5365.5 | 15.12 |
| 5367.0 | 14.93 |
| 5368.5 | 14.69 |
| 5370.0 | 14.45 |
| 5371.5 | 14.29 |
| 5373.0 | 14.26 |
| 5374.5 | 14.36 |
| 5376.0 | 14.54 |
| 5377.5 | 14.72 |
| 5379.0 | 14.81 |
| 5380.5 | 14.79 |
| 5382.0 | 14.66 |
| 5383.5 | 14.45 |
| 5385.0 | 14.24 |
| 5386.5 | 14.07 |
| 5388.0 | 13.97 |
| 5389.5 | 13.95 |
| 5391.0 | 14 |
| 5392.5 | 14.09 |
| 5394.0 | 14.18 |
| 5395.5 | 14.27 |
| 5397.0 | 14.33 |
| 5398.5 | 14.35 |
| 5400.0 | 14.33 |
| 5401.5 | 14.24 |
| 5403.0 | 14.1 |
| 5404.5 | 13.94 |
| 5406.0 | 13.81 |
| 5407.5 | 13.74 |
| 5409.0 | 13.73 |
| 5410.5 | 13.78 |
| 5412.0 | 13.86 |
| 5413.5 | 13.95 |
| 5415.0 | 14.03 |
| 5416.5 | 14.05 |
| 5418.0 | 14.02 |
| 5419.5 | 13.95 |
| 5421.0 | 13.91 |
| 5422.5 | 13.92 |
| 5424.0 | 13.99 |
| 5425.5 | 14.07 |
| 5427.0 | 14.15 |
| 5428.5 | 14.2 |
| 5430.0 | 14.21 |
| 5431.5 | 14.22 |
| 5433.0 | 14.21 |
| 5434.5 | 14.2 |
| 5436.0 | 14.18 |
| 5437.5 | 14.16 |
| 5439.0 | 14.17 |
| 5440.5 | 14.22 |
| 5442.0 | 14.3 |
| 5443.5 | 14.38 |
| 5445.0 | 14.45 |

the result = 14.7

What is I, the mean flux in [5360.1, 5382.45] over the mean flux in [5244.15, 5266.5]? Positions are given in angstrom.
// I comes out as 1.07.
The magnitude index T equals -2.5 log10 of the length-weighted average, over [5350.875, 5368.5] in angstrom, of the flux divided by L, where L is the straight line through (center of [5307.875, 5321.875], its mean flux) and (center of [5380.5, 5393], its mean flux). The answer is -0.05 mag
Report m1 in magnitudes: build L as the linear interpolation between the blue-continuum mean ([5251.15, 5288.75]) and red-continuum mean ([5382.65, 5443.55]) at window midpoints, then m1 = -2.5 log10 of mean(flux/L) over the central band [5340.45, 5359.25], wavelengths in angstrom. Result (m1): -0.062 mag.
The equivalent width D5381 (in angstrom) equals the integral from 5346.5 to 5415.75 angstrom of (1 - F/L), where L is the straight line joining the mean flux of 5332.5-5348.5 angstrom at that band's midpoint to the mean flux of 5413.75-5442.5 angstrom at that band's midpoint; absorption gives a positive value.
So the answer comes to -1.5 angstrom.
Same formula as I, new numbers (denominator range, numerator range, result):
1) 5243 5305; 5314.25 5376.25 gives 1.03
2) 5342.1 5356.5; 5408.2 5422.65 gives 0.94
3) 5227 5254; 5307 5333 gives 1.02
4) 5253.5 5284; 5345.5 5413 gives 1.06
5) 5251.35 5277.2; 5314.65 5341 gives 1.05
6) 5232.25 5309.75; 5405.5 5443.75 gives 0.99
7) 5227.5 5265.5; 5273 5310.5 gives 1.05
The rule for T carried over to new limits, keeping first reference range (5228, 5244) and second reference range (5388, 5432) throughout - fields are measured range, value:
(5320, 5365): -0.03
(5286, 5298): -0.06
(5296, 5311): -0.04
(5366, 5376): -0.04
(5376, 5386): -0.04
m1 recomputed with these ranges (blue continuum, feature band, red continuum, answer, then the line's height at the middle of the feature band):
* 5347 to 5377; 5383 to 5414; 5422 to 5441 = 0.034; 14.5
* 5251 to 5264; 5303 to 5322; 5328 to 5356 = -0.053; 14.1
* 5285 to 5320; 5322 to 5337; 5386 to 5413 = 0.059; 14.6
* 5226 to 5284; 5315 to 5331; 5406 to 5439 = -0.021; 14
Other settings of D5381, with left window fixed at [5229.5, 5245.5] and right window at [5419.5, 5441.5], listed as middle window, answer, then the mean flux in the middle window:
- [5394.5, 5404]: -0.1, 14.3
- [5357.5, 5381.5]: -1.2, 14.9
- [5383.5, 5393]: 0.0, 14.1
